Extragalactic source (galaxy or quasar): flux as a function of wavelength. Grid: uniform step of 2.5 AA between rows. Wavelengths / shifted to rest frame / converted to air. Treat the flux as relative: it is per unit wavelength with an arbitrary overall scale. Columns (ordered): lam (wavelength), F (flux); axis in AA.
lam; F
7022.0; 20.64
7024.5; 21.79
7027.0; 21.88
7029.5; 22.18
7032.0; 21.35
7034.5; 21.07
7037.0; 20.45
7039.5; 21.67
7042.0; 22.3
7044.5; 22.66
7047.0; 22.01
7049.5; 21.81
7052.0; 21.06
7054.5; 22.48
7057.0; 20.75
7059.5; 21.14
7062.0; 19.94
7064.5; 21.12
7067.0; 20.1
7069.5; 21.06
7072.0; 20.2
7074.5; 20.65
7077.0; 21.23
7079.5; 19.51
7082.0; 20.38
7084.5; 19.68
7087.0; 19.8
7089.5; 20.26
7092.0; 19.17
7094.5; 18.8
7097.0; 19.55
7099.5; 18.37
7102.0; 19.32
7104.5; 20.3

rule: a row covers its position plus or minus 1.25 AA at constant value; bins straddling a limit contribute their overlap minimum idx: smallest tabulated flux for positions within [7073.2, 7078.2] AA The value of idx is 20.65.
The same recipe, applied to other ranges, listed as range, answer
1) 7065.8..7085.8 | 19.51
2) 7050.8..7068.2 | 19.94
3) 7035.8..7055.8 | 20.45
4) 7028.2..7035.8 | 21.07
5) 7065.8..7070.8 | 20.1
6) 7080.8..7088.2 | 19.68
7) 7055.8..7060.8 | 20.75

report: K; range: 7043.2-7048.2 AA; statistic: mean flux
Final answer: 22.3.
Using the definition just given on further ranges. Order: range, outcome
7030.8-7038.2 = 21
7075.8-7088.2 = 20.1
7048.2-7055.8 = 21.8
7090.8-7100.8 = 19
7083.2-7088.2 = 19.7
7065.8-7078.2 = 20.6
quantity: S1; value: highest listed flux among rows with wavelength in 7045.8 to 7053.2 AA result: 22.01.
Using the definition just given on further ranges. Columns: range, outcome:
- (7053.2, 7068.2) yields 22.48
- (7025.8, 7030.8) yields 22.18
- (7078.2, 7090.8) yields 20.38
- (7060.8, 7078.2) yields 21.23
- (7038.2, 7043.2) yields 22.3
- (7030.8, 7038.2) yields 21.35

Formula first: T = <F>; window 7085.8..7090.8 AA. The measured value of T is 20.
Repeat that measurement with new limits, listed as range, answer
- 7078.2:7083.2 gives 20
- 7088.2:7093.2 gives 19.7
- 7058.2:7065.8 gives 20.7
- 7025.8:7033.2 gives 21.8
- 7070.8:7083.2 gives 20.4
